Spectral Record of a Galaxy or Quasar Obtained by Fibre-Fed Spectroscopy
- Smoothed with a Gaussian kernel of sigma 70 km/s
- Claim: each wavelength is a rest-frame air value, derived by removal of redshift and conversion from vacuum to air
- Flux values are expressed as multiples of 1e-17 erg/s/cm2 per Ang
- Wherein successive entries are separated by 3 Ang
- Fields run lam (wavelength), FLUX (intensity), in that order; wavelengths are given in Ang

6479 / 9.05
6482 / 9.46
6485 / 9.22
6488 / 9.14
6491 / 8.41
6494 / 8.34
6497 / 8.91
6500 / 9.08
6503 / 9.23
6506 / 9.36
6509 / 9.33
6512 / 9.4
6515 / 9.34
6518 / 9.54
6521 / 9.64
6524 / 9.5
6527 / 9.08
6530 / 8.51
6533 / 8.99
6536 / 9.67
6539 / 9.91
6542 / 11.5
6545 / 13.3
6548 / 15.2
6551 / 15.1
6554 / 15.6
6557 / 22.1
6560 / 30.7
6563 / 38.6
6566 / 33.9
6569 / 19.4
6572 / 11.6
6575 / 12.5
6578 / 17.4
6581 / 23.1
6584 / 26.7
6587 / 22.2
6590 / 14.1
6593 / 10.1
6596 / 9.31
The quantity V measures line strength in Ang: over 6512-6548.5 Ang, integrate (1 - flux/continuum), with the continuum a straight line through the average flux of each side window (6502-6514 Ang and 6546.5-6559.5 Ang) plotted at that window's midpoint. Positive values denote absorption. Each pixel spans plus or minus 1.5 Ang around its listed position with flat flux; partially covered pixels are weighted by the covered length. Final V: 9.1 Ang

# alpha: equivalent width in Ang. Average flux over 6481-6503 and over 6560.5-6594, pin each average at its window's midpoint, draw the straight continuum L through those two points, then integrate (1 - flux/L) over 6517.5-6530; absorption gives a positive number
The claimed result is 3.9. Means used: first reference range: 8.95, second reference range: 21.3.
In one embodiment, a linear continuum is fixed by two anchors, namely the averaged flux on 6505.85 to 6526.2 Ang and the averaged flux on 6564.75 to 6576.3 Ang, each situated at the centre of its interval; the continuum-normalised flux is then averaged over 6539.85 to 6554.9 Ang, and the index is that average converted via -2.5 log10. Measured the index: 0.088 mag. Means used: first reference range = 9.44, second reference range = 19.2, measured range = 13.9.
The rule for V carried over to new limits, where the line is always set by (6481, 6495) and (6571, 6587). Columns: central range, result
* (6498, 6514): 2.3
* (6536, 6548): 2.5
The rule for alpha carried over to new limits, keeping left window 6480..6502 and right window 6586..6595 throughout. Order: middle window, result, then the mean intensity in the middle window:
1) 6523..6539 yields 2.9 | 9.21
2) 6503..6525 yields 1.8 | 9.43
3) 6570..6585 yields -4.2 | 18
